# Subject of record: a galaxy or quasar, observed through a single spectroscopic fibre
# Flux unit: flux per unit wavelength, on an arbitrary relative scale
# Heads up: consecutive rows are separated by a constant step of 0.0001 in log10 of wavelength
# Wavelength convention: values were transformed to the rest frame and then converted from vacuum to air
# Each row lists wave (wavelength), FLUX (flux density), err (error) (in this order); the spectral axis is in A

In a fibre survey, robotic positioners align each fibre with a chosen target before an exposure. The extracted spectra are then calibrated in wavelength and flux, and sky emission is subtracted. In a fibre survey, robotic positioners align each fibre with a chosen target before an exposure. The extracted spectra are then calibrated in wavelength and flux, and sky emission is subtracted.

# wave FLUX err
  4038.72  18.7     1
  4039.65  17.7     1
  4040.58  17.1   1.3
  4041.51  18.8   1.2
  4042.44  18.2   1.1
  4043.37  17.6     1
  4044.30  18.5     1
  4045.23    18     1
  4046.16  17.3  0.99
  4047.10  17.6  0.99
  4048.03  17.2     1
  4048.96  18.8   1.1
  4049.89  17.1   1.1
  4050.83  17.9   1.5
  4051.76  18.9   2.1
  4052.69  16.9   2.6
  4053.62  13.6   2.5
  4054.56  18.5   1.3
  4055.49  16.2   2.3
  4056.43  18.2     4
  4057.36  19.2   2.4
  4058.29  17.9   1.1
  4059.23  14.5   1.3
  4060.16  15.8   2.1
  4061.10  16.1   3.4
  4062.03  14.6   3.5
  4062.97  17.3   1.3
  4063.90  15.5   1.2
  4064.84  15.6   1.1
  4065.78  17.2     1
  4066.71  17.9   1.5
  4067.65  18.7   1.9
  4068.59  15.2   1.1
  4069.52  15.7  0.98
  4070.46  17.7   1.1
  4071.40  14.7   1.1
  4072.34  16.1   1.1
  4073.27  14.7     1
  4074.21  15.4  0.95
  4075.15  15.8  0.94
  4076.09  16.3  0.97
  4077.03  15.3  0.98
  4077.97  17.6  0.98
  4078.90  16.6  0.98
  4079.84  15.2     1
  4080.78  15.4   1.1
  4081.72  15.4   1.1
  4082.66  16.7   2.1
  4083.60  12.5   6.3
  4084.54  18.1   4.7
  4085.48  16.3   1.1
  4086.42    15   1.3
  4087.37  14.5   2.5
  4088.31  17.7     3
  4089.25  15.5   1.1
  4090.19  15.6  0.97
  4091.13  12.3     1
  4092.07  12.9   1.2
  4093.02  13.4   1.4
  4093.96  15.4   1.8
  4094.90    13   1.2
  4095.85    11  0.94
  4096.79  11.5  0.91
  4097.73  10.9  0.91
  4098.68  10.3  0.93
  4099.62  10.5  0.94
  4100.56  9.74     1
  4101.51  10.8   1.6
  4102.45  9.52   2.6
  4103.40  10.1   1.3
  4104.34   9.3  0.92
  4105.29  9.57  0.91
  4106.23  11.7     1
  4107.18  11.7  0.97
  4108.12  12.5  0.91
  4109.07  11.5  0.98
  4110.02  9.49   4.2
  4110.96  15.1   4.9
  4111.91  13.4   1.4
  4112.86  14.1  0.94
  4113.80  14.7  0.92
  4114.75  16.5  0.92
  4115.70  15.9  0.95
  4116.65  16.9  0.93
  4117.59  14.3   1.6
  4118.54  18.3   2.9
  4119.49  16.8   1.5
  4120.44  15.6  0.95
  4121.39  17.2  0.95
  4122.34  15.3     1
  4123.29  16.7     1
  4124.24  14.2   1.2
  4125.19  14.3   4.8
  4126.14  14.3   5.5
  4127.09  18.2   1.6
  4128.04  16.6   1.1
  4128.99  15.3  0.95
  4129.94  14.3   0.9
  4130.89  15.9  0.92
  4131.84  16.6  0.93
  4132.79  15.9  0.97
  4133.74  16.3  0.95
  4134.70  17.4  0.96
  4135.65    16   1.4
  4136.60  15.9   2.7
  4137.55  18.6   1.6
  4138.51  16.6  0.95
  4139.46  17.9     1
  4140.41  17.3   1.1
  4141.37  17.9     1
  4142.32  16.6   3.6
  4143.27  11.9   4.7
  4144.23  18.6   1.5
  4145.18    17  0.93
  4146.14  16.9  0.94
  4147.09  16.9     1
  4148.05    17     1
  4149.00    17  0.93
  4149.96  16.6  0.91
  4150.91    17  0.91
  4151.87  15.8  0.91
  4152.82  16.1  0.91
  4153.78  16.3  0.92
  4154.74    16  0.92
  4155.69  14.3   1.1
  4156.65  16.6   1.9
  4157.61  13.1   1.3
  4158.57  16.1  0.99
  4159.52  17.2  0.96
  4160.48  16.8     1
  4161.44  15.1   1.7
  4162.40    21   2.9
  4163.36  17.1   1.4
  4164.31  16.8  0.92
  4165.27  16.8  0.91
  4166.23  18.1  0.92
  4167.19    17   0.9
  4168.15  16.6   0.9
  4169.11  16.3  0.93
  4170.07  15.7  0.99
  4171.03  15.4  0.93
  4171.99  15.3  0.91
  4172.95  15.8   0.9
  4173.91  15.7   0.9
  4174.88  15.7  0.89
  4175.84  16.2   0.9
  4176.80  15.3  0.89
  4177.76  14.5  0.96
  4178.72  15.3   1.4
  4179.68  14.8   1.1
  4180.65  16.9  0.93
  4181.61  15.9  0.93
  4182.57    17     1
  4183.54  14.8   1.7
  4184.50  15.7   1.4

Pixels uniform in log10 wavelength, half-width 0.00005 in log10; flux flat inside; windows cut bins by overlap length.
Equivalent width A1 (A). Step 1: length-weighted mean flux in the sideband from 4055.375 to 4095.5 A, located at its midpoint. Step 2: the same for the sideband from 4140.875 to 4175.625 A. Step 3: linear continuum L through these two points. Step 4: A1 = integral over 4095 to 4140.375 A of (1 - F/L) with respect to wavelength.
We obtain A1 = 5.45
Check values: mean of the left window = 15.8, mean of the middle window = 14.2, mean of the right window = 16.4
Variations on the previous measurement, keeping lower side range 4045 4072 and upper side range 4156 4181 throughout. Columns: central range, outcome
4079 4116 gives 7.6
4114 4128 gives 0.4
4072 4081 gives 0.5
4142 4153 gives -0.1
